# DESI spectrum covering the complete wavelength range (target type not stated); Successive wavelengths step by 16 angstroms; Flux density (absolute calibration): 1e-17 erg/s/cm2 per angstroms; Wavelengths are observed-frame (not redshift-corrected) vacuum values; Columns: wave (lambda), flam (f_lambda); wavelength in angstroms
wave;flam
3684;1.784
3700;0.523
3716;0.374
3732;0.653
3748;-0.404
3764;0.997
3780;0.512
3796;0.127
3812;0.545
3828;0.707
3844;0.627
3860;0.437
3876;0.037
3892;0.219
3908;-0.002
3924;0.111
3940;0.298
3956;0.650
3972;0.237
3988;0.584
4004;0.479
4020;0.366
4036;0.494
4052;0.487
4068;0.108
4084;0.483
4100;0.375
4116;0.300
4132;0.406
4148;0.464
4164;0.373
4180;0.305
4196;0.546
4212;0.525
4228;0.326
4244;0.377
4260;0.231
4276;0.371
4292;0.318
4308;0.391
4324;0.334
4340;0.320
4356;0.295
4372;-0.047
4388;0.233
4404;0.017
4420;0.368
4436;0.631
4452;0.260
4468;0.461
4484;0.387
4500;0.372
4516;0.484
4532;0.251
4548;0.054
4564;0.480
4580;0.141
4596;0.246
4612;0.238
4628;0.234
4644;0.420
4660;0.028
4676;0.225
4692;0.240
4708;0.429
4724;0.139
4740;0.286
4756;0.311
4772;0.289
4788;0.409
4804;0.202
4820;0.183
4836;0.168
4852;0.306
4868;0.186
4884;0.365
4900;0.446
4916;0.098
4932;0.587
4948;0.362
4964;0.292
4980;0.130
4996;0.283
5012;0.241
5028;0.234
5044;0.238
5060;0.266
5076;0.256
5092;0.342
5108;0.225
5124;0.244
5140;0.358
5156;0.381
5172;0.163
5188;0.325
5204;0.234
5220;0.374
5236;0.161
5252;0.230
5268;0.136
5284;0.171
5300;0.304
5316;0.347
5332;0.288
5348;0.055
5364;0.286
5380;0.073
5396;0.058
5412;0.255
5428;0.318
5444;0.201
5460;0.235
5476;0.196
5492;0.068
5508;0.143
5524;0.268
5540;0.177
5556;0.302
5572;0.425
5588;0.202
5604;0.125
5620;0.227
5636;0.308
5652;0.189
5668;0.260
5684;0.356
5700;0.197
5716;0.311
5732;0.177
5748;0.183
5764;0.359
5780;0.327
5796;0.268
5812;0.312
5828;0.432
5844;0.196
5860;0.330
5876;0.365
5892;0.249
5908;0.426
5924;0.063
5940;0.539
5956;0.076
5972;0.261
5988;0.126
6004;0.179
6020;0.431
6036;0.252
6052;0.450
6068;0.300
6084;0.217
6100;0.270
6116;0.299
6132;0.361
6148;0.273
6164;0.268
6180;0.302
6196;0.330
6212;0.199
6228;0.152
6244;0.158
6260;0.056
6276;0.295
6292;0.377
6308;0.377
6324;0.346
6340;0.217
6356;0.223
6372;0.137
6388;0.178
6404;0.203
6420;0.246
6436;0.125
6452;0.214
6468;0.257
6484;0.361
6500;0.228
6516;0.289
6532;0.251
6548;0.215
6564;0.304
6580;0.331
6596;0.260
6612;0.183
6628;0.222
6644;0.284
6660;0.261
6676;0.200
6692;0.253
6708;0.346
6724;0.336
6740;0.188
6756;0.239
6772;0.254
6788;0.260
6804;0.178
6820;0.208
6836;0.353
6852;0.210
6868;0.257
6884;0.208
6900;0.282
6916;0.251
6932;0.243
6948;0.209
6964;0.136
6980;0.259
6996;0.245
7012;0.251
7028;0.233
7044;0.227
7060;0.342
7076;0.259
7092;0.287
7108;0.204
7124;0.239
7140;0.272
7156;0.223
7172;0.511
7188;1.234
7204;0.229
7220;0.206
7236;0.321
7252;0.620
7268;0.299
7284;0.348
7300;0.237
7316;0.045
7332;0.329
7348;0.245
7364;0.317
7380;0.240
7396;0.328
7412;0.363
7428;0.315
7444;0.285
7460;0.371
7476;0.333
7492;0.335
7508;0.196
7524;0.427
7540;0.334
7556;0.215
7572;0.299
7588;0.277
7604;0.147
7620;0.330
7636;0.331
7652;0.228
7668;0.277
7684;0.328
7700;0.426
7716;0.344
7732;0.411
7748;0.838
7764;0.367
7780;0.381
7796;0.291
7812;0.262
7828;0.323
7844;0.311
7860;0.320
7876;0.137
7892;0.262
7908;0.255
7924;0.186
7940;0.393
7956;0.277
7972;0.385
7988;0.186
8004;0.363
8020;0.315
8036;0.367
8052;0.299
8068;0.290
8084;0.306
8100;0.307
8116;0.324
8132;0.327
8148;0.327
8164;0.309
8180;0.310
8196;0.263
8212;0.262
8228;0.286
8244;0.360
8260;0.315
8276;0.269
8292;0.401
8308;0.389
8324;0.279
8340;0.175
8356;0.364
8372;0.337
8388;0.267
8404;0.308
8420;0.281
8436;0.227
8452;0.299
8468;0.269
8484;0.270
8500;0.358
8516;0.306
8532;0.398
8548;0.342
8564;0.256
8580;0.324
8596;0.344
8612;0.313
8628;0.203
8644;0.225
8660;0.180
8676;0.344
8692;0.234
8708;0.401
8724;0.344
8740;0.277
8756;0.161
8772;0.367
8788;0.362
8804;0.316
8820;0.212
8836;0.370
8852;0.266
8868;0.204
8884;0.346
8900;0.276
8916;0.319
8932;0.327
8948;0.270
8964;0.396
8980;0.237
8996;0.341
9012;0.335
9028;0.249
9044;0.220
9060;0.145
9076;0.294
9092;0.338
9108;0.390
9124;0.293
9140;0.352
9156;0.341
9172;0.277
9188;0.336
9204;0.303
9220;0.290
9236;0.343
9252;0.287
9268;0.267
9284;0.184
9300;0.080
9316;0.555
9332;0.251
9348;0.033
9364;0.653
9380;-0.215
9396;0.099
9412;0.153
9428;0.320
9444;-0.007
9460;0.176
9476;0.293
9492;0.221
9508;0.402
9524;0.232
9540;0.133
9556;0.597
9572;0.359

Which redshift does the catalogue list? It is 0.926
